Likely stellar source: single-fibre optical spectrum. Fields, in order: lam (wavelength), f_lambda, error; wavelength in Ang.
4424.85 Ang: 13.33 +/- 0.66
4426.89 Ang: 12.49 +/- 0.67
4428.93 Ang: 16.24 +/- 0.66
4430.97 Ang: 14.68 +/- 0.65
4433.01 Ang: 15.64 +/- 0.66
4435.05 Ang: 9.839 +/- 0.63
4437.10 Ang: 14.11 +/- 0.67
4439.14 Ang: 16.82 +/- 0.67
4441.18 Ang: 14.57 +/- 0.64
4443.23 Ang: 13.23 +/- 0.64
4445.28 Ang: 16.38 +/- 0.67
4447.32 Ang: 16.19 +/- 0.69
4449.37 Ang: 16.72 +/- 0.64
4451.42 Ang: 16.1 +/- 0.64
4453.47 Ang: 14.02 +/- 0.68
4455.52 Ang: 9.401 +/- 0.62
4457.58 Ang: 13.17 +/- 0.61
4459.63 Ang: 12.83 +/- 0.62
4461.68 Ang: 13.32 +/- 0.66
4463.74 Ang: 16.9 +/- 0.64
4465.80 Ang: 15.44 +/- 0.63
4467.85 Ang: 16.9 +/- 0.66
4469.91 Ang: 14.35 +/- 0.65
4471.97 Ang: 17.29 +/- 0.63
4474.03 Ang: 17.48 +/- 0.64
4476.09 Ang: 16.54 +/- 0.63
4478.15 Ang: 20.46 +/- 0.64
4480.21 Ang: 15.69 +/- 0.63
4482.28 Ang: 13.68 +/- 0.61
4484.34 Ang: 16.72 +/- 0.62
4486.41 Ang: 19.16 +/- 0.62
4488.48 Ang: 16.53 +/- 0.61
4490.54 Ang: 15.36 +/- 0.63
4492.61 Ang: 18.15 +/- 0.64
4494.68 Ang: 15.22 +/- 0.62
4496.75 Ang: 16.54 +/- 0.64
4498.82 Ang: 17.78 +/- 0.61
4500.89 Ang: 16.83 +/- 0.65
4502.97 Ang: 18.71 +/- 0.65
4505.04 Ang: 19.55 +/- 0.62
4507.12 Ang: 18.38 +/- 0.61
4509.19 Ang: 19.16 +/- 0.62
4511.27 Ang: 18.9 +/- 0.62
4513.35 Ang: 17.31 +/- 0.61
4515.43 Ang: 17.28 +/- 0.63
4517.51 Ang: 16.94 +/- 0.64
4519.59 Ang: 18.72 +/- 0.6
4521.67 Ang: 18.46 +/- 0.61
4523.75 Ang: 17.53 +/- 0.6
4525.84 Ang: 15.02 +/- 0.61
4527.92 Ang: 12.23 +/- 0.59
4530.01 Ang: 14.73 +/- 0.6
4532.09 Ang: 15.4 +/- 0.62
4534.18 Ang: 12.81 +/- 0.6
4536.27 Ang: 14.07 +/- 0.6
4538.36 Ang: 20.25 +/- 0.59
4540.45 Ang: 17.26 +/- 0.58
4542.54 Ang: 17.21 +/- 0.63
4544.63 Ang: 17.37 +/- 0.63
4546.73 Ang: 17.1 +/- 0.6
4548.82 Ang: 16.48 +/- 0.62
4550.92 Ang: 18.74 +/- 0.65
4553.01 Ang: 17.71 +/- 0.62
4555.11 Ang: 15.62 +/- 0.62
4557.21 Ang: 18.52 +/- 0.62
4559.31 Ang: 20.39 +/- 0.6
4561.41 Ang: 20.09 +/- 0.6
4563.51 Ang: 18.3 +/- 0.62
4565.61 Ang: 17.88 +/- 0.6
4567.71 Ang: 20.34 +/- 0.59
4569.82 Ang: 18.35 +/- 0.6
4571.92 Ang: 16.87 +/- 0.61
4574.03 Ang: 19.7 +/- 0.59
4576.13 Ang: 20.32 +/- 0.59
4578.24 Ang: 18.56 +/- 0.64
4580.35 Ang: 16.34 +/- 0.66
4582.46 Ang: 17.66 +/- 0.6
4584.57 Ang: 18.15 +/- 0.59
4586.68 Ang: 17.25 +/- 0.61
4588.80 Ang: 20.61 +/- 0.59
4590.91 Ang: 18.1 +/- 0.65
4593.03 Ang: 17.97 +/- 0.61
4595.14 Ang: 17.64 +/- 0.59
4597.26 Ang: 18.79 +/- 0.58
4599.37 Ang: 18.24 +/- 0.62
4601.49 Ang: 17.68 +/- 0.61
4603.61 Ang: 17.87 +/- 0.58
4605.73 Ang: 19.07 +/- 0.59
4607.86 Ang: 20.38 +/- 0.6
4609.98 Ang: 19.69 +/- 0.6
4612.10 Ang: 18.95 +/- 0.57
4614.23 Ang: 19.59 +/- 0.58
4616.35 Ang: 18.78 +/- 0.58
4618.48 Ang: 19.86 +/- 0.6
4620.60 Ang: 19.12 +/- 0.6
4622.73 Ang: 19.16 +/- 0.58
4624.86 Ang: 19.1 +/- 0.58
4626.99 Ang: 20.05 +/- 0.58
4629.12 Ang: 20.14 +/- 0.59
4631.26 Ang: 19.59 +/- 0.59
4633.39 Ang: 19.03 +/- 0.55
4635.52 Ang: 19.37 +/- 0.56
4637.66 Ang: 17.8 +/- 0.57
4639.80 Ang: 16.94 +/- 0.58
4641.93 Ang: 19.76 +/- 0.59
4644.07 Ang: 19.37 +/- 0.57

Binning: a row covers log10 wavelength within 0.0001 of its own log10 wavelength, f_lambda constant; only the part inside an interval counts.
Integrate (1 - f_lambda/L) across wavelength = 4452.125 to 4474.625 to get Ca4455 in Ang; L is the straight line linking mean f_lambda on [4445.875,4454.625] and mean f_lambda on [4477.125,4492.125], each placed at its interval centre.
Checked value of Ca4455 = 2.2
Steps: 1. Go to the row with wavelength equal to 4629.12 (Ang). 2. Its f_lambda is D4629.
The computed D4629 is 20.14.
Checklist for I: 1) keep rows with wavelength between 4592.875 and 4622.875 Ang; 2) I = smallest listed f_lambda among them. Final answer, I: 17.64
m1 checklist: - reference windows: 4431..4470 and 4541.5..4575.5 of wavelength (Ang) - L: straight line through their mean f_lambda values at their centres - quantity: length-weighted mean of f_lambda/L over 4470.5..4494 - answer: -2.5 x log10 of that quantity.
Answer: -0.09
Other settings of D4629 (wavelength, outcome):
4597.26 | 18.79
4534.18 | 12.81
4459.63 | 12.83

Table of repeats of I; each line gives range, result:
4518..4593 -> 12.23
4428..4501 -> 9.401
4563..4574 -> 16.87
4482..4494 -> 13.68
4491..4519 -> 15.22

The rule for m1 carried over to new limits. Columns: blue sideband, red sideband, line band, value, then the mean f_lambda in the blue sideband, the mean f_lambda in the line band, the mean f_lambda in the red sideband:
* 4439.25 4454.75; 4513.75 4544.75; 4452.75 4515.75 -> -0.04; 15.3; 16.4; 16.3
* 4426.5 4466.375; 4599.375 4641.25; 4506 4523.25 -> -0.12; 14.4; 18.1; 19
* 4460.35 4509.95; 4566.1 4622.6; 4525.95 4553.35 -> 0.10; 16.9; 16.2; 18.7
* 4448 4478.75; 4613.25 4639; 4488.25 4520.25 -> -0.08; 15.3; 17.6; 19.3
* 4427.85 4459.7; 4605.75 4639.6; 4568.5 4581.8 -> -0.02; 14.4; 18.4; 19.3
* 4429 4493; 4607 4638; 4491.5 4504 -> -0.06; 15.4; 17.2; 19.4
